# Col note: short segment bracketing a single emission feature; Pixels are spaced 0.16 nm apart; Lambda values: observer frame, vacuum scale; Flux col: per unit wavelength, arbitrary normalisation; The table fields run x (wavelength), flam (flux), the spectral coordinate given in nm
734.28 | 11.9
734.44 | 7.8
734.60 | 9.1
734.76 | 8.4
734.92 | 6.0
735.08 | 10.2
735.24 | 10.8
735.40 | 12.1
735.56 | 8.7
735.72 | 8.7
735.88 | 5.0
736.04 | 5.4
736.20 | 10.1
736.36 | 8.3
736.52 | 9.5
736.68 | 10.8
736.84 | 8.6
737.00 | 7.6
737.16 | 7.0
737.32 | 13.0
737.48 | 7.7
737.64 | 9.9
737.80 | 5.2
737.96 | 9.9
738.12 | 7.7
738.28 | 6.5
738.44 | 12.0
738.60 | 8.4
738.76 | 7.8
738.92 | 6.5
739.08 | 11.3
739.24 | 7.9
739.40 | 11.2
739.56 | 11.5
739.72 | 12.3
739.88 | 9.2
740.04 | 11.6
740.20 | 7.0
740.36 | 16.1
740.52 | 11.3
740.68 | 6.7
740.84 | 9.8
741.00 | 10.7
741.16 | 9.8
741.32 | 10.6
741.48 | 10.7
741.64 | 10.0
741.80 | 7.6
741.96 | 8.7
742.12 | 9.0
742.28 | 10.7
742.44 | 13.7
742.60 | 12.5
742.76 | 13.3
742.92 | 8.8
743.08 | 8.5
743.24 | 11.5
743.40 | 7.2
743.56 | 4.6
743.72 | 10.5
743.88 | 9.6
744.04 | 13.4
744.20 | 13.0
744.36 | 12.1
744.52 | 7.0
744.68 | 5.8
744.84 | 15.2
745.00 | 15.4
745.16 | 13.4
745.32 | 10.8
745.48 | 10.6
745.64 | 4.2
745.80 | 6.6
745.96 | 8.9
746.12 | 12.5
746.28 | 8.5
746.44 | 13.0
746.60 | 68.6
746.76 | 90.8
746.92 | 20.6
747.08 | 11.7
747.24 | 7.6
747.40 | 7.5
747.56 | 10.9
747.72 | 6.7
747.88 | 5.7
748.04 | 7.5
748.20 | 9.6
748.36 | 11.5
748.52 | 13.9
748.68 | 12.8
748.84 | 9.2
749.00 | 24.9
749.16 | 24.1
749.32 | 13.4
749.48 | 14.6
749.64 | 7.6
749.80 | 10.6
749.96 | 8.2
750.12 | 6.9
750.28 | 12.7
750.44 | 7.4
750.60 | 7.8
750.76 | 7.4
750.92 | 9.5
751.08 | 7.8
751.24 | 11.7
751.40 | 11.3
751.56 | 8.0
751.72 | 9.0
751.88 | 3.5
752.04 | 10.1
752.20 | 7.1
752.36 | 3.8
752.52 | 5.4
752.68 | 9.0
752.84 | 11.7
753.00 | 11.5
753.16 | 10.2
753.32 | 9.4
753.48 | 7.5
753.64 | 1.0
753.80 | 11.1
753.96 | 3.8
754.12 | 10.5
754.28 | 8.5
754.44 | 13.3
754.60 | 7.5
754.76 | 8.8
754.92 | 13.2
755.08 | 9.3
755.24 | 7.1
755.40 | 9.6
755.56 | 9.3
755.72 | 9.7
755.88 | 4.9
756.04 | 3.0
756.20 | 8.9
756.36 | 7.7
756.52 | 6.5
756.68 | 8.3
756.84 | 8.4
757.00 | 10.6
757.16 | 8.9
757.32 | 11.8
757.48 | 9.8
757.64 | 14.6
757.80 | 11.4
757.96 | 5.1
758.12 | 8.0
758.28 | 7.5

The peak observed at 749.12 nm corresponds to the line [N II]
